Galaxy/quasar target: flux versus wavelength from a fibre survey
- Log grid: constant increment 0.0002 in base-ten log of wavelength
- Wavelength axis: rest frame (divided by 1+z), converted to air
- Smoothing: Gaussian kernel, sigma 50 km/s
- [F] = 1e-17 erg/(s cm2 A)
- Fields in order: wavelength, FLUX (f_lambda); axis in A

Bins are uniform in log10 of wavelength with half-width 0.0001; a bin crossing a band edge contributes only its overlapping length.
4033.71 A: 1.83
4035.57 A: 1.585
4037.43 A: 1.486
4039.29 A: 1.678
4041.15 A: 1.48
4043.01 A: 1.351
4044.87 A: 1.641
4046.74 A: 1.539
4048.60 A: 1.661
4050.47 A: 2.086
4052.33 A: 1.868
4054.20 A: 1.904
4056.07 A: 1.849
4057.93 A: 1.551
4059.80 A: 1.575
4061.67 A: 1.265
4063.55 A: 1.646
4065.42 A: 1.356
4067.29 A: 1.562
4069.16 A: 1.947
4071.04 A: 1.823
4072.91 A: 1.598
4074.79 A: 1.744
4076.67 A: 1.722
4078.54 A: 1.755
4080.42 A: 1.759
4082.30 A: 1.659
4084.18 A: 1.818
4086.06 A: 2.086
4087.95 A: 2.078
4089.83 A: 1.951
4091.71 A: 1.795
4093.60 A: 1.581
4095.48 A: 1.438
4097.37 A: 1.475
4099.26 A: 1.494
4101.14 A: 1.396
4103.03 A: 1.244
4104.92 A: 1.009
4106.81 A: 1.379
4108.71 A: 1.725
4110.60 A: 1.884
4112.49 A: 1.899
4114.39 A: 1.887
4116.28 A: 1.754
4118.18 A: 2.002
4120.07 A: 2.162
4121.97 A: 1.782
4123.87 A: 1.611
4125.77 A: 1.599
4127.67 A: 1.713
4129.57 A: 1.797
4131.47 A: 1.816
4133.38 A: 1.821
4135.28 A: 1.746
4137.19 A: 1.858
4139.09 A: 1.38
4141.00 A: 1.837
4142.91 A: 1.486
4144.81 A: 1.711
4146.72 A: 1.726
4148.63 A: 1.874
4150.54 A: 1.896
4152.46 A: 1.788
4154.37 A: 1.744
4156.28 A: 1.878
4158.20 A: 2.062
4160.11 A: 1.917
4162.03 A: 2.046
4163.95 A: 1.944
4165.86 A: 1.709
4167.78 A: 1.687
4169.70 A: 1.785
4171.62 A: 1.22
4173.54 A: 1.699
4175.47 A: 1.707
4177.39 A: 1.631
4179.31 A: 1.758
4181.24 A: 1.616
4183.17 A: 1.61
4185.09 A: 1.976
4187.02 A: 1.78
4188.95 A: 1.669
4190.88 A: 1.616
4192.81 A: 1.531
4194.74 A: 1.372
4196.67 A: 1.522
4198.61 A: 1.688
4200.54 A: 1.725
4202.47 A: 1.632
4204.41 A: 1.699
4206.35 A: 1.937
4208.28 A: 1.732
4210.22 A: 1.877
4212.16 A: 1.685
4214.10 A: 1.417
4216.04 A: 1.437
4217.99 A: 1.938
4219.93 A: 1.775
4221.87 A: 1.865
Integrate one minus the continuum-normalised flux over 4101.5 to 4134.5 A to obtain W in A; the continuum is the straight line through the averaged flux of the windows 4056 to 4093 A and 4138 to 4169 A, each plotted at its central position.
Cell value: 1.06 A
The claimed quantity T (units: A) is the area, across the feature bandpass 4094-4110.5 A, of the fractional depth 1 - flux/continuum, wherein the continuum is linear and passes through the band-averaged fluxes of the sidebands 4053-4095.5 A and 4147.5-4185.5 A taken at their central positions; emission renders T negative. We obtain 3.0 A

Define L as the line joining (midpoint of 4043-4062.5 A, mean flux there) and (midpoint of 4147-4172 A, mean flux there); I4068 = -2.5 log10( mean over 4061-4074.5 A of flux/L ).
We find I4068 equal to 0.06 mag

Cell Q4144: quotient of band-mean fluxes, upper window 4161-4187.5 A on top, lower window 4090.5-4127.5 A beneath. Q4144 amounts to 1.05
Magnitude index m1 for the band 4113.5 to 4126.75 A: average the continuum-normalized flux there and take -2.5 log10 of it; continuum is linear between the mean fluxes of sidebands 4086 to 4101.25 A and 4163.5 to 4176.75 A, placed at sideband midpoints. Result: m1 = -0.089 mag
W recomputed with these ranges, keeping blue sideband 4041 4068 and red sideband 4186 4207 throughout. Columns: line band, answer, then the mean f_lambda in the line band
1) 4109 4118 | -1.2 A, 1.86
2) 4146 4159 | -1.7 A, 1.85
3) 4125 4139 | -0.9 A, 1.74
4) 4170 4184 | 0.3 A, 1.61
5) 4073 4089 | -1.8 A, 1.82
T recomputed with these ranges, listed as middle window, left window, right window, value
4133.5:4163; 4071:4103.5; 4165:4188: -2.0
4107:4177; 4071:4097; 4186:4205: -3.6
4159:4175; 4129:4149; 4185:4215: -0.5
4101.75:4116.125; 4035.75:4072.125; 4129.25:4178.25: 1.1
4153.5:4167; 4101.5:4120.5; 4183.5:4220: -1.8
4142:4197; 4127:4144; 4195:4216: -1.0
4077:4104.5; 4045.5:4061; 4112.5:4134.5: 1.7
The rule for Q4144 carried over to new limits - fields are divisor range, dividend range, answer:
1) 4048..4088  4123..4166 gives 1.03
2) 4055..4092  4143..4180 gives 1.03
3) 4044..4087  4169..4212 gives 0.98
